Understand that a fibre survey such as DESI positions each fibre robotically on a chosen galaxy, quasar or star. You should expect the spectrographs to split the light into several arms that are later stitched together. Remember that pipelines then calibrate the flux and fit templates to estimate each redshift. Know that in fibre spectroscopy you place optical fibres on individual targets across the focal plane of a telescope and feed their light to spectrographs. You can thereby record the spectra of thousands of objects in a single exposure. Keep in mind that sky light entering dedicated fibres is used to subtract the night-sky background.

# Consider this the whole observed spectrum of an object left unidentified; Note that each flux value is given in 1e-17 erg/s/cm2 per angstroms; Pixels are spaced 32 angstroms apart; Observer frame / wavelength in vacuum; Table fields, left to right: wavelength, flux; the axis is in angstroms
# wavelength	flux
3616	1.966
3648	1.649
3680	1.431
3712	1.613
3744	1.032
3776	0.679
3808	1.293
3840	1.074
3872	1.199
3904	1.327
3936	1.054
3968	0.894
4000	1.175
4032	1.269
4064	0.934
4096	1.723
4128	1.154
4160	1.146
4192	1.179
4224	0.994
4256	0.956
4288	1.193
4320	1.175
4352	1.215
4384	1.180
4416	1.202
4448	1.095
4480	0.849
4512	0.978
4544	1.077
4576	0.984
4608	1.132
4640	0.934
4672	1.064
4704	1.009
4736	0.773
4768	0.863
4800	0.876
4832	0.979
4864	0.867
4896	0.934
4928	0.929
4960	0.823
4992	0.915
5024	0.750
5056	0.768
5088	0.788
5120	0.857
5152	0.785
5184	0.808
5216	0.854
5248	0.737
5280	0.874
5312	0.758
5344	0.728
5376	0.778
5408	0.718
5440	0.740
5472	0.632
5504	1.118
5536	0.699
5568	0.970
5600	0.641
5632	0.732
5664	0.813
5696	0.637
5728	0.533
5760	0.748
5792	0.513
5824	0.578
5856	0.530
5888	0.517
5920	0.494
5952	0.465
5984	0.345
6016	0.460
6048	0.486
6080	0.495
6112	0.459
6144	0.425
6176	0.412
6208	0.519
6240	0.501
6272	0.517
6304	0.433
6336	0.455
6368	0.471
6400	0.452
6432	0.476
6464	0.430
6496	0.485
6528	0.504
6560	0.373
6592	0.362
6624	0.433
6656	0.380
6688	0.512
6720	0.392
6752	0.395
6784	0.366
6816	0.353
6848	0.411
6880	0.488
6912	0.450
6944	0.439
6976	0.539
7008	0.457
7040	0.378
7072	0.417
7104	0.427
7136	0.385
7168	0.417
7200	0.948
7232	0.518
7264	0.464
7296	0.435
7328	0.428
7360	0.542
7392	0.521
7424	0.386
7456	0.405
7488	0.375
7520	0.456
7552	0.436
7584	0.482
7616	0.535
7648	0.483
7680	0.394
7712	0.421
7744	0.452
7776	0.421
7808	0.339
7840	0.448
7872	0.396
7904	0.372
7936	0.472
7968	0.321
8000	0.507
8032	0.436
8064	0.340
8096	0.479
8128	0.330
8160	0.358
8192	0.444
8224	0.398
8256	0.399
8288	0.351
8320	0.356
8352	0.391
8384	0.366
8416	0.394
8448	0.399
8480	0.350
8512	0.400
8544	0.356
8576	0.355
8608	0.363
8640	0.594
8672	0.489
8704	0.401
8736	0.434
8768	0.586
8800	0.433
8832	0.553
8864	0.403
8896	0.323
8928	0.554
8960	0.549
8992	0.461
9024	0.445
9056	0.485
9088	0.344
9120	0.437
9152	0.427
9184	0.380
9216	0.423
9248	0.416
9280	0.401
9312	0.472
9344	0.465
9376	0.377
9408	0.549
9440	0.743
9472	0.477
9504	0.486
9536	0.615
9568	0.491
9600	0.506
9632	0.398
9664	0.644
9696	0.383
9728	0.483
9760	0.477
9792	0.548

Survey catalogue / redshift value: 0.098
